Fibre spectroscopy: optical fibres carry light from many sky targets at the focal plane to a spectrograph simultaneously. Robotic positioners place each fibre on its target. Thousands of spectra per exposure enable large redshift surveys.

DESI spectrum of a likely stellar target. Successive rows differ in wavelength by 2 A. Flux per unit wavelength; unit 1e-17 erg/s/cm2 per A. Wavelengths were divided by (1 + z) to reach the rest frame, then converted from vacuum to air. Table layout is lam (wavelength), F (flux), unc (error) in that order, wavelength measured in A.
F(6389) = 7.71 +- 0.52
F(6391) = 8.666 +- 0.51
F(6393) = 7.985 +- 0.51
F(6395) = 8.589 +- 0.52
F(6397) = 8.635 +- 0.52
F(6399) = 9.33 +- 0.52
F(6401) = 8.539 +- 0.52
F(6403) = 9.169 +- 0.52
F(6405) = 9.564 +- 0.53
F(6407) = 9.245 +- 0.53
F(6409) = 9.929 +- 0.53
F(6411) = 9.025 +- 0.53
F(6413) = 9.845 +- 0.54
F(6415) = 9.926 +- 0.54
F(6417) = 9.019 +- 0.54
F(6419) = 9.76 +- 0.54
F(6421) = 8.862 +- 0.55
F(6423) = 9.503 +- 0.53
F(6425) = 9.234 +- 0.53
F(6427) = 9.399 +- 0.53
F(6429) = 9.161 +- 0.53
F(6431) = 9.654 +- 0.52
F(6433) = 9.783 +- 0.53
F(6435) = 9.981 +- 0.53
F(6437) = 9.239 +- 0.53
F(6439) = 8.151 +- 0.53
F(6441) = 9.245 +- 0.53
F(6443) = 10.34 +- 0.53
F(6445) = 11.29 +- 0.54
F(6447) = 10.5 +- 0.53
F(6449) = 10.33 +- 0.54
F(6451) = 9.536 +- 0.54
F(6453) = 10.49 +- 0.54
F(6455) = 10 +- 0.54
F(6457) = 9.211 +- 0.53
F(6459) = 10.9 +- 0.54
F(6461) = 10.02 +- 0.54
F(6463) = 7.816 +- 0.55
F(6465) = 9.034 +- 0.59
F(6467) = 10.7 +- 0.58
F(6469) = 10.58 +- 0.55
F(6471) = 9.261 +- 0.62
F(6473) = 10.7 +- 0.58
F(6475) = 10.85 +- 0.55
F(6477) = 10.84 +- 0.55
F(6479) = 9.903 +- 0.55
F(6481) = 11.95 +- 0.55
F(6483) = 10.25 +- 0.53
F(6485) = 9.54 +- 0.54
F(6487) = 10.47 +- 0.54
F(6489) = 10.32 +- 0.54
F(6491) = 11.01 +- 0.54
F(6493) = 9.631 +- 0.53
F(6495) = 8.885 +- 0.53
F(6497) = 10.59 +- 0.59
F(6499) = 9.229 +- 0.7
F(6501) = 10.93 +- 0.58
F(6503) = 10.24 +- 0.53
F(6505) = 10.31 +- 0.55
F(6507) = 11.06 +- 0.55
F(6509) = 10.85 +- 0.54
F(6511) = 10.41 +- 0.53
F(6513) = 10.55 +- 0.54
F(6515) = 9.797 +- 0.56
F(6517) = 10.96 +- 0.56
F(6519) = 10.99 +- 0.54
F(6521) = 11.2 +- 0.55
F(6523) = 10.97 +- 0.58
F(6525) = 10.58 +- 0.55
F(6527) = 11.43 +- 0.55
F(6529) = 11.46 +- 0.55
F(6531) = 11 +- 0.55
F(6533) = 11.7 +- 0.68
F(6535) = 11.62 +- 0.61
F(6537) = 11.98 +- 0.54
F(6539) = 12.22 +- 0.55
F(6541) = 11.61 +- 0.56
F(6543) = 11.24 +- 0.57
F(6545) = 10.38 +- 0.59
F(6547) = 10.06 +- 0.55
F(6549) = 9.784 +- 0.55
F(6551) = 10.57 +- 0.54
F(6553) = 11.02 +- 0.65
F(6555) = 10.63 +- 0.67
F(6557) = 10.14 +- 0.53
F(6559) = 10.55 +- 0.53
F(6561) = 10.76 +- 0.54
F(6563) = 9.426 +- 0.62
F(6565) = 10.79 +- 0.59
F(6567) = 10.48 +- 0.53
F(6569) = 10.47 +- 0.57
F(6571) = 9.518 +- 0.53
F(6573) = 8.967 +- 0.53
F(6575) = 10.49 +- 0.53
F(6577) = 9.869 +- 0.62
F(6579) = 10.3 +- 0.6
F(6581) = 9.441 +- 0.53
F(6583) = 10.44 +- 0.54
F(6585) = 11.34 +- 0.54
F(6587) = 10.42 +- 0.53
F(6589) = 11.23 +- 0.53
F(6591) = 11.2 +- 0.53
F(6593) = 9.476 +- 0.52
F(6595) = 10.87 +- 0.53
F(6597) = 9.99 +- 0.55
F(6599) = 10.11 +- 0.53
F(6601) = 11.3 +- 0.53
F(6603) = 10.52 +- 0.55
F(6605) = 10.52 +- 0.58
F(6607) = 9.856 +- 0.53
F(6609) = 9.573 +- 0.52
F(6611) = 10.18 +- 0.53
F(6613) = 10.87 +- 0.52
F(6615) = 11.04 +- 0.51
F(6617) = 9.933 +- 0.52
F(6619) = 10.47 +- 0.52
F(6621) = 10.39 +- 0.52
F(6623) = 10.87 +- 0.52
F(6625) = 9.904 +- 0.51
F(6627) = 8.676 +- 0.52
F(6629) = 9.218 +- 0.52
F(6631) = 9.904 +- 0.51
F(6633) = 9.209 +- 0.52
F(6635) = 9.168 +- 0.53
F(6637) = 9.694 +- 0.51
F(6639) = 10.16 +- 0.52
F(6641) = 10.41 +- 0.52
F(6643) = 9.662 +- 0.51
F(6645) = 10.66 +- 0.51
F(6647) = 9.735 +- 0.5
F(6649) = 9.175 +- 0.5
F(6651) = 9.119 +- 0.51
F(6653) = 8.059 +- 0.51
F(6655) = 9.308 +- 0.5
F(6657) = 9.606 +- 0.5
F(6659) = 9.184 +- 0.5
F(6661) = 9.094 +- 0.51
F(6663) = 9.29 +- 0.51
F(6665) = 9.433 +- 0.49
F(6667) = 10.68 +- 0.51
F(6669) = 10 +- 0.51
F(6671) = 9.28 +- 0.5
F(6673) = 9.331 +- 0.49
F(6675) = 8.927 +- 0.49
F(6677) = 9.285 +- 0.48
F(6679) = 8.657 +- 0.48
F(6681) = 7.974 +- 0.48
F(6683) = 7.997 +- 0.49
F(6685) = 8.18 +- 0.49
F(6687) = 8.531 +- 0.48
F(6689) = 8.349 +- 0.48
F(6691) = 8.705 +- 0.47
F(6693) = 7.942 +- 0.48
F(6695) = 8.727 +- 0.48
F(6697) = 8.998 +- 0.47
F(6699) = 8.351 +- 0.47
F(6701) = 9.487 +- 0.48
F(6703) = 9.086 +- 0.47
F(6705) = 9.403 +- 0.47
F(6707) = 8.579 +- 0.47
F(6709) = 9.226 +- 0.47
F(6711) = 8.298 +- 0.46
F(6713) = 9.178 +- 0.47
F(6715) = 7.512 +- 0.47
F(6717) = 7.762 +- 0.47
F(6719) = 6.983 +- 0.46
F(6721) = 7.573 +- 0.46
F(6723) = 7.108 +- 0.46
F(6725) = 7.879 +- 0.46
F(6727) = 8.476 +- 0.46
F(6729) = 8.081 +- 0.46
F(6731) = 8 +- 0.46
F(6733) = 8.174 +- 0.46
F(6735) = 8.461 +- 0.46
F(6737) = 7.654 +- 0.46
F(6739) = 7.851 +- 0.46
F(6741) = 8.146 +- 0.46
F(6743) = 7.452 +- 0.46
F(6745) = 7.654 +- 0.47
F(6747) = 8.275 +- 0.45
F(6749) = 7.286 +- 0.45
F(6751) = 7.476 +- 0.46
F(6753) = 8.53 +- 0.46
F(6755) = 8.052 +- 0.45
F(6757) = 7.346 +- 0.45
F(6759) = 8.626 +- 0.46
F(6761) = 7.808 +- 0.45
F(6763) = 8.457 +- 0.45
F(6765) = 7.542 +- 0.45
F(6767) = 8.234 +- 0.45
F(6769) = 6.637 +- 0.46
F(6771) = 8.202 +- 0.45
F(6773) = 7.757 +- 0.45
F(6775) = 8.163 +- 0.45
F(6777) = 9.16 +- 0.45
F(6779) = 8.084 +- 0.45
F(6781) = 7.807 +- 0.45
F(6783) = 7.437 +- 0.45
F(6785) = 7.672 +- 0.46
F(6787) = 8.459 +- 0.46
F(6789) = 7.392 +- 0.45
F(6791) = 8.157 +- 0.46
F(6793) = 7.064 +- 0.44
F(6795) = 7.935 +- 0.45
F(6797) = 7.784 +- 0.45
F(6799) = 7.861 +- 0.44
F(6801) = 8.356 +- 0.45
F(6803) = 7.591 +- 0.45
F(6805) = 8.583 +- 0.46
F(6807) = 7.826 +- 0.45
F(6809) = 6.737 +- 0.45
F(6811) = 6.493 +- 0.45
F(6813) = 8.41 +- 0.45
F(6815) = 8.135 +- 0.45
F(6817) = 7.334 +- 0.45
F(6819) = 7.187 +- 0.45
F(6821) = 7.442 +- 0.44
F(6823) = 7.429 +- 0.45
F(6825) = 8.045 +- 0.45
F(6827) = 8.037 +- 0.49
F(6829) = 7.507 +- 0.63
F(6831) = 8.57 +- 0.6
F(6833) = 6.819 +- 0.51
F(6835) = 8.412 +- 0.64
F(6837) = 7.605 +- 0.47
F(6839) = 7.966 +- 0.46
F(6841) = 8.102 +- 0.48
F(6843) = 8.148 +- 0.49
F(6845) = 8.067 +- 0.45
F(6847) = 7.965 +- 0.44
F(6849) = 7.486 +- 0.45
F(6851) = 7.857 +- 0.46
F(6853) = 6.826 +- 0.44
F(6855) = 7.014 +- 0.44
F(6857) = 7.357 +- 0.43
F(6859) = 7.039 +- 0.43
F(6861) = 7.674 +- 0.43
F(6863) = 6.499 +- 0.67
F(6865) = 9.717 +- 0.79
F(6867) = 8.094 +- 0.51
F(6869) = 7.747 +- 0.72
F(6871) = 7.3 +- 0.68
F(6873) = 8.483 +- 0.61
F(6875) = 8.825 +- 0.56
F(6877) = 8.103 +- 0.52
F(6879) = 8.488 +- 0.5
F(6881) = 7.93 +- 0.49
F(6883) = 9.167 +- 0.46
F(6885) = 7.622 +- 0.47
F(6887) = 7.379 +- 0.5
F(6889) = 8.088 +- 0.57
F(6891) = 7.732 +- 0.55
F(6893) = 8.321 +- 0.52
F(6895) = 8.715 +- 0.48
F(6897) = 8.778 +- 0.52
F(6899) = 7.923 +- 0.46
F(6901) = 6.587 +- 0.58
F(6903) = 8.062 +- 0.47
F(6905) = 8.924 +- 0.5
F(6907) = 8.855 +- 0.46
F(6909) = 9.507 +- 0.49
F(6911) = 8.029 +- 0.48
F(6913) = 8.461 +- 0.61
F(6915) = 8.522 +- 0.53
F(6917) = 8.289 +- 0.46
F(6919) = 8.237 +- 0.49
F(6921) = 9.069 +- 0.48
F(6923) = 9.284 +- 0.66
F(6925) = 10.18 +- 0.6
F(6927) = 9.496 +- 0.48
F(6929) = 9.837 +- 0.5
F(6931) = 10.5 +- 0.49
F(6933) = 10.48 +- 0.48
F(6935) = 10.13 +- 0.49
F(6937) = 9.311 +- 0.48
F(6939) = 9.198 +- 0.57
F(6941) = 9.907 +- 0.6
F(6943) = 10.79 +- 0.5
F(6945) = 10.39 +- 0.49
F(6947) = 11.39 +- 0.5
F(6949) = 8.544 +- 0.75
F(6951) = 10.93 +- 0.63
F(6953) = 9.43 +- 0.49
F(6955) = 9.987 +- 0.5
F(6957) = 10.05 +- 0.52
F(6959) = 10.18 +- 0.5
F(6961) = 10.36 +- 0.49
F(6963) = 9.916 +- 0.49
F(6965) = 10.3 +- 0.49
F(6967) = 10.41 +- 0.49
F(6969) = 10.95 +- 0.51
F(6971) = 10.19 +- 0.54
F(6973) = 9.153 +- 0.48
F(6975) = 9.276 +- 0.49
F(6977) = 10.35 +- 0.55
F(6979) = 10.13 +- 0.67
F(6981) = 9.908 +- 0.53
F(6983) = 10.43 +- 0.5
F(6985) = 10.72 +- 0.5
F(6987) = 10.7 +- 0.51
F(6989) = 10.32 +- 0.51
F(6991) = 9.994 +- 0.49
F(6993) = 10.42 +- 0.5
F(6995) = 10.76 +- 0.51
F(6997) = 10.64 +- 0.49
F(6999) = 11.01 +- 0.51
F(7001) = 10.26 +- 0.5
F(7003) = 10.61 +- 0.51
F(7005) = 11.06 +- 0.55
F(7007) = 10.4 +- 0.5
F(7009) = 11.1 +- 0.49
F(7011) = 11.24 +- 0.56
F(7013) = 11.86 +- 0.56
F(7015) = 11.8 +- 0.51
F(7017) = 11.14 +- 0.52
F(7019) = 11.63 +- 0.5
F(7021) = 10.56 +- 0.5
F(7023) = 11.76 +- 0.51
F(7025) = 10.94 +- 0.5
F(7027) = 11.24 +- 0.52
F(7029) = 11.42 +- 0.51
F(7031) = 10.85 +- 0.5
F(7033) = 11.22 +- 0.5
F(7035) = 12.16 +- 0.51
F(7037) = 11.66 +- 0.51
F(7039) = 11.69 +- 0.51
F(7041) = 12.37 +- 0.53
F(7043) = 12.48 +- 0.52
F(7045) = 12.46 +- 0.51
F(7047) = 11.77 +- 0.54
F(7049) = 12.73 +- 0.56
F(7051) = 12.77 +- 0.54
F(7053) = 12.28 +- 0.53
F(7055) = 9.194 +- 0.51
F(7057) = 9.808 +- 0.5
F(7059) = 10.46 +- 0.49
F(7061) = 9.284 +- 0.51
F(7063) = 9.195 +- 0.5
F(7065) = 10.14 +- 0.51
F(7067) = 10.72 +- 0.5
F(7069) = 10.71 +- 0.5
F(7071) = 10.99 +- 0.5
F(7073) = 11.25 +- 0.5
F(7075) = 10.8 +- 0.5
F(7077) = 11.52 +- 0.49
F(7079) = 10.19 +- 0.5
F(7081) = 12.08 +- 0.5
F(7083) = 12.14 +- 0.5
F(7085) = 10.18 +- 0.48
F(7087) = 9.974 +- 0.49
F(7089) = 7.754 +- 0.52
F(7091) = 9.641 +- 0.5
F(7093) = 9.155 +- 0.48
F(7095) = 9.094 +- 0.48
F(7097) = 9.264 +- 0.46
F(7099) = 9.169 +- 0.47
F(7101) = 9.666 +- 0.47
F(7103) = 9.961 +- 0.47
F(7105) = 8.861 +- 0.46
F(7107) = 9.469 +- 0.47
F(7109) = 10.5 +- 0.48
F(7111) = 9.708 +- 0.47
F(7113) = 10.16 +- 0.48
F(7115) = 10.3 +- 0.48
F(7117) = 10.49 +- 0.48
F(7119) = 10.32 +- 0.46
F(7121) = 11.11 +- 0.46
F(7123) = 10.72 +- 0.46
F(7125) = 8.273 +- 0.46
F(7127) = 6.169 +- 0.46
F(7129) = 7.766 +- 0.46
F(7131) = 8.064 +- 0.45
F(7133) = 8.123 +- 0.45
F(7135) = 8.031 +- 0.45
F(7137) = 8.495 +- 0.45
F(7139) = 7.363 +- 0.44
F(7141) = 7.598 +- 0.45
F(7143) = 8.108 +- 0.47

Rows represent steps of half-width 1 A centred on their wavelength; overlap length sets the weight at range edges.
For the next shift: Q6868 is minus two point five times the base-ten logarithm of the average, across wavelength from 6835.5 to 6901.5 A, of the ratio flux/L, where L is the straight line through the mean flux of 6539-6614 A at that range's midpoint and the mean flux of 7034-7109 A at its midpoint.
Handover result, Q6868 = 0.31 mag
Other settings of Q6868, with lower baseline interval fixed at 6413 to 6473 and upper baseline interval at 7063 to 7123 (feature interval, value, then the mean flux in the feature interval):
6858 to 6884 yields 0.23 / 8.08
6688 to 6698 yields 0.16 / 8.54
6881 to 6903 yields 0.24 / 8.03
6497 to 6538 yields -0.12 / 10.9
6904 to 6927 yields 0.13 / 8.88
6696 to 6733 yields 0.19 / 8.33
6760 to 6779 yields 0.24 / 8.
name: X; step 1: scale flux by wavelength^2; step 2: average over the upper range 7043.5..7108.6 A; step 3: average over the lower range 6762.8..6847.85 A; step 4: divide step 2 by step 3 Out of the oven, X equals 1.4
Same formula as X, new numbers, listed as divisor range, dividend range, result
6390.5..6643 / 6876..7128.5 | 1.14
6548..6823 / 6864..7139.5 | 1.22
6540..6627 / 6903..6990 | 1.05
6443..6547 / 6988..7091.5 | 1.22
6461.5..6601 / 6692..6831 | 0.82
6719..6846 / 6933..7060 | 1.46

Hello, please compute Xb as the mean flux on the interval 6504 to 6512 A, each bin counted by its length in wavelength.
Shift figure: 10.7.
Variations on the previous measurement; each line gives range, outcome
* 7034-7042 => 12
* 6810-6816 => 7.68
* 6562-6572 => 10.1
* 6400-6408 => 9.13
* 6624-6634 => 9.38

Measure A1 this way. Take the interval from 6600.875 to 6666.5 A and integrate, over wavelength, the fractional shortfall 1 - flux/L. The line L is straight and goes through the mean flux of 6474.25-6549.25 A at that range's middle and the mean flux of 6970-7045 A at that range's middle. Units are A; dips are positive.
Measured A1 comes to 5.8 A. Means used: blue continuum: 10.7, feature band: 9.81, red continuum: 10.9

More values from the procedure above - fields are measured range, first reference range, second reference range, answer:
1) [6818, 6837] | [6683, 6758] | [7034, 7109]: 2.59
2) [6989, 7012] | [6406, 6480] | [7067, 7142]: -2.46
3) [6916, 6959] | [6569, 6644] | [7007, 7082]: 4.57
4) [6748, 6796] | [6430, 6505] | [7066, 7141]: 9.59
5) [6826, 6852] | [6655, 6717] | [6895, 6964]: 3.72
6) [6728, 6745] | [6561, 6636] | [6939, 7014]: 3.80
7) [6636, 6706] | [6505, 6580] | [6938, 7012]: 9.41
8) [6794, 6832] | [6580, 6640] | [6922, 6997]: 9.00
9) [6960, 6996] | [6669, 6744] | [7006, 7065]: 1.77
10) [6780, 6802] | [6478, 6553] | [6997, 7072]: 6.29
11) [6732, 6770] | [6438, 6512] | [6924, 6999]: 8.53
